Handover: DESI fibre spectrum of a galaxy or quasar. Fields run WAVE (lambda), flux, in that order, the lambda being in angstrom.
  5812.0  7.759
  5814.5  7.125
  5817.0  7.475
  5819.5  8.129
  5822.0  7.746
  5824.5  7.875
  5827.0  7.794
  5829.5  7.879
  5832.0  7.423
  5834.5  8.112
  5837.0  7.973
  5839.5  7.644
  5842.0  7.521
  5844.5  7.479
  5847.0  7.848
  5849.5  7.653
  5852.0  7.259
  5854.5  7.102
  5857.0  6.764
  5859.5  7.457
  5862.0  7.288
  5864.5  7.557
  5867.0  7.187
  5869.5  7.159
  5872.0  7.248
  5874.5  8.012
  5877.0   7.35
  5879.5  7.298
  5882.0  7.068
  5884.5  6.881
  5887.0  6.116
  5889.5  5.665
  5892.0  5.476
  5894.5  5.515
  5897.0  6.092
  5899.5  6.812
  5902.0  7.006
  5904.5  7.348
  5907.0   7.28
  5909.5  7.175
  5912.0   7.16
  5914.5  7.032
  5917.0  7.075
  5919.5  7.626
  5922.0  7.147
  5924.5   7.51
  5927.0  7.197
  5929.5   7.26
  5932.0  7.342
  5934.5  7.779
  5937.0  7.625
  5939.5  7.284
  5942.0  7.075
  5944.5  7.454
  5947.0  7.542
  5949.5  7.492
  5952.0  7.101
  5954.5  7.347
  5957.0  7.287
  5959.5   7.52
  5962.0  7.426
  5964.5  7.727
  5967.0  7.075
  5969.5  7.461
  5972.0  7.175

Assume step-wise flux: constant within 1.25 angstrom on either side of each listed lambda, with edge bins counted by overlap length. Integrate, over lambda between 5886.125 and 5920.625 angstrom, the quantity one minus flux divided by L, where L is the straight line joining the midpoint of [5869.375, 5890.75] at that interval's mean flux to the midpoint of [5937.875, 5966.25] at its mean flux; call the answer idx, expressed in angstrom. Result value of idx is 2.1 angstrom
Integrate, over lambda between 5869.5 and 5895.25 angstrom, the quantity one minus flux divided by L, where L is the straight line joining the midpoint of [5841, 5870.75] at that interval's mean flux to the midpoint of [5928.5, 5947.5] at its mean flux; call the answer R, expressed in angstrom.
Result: 2.3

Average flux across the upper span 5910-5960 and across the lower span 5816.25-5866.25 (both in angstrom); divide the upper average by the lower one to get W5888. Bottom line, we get 0.97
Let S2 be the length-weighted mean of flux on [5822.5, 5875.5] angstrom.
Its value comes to 7.54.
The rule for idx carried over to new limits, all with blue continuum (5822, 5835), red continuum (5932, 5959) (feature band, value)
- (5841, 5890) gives 2.9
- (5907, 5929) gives 0.7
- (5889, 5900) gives 2.5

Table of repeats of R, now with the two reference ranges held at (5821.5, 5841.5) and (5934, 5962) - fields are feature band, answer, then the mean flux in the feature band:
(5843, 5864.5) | 1.0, 7.37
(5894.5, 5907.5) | 1.4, 6.75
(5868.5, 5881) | 0.4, 7.41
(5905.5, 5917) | 0.6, 7.16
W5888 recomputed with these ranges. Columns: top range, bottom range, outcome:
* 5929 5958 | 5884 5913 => 1.13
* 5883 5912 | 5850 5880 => 0.89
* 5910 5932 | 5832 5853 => 0.95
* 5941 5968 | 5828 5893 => 1.02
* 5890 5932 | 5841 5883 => 0.94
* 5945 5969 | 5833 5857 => 0.98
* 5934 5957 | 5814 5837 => 0.95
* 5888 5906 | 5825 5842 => 0.81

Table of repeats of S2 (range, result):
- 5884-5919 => 6.63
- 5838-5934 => 7.1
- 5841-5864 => 7.38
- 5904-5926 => 7.26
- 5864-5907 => 6.81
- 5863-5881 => 7.4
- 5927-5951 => 7.41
